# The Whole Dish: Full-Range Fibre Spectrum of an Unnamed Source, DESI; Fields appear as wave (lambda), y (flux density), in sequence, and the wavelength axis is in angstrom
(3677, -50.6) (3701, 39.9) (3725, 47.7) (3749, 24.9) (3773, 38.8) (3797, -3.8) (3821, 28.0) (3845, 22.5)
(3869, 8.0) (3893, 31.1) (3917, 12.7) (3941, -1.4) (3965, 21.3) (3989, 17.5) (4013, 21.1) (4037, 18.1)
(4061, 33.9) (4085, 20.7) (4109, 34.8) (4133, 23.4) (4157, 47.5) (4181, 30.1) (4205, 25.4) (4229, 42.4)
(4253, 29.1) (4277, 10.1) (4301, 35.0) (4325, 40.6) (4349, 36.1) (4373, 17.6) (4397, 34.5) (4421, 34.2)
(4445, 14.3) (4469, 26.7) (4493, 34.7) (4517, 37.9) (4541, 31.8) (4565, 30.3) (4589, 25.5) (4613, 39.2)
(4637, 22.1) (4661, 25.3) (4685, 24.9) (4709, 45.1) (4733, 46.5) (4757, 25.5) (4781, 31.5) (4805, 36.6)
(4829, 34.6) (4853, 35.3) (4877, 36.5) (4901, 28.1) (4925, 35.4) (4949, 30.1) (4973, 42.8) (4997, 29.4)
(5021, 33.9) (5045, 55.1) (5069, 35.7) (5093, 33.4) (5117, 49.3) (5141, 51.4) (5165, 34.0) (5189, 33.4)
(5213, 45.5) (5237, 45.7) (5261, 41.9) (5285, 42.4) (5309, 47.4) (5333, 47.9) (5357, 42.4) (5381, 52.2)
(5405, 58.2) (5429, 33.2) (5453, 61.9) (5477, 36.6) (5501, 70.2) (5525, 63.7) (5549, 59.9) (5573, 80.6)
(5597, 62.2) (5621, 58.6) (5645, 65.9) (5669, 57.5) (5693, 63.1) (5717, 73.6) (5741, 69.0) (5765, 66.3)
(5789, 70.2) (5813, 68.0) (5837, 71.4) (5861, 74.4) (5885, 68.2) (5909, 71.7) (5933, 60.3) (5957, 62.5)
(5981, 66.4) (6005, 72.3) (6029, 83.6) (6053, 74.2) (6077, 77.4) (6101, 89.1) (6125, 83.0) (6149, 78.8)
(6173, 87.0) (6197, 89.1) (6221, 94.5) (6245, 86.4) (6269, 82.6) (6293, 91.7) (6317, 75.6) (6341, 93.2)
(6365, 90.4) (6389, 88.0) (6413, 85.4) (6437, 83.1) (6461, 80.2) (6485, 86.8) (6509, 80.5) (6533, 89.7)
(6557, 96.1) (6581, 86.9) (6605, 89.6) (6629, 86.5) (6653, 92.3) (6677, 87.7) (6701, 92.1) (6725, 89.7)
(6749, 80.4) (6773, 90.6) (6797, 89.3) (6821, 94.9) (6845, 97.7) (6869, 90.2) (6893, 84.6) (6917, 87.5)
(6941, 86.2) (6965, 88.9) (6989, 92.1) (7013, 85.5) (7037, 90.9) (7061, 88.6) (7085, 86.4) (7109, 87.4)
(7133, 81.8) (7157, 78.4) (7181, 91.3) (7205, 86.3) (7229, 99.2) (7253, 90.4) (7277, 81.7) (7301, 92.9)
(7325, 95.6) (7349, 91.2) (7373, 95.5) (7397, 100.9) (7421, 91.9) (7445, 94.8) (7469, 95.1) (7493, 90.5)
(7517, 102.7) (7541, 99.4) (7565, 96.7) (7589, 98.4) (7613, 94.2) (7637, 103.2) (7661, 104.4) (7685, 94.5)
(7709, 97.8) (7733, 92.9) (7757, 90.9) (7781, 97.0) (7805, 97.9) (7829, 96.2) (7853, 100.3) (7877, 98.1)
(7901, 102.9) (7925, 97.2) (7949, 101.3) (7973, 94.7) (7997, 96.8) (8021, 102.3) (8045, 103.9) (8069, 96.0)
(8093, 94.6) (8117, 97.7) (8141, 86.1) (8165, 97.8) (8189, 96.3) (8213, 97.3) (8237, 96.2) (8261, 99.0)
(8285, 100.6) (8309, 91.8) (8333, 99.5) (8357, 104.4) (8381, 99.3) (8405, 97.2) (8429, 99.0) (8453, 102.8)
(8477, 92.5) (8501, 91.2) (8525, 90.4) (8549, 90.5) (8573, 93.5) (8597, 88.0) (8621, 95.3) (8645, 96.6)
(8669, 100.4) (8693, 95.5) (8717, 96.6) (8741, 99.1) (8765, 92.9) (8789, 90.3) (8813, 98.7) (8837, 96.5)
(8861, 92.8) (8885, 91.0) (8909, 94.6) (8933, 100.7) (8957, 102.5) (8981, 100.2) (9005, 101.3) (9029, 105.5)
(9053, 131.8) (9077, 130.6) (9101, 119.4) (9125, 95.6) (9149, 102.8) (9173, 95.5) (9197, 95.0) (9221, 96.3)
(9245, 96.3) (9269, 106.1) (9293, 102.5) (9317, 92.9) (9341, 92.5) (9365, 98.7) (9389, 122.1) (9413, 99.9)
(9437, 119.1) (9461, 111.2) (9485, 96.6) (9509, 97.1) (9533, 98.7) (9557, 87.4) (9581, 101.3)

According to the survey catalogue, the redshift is 0.38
